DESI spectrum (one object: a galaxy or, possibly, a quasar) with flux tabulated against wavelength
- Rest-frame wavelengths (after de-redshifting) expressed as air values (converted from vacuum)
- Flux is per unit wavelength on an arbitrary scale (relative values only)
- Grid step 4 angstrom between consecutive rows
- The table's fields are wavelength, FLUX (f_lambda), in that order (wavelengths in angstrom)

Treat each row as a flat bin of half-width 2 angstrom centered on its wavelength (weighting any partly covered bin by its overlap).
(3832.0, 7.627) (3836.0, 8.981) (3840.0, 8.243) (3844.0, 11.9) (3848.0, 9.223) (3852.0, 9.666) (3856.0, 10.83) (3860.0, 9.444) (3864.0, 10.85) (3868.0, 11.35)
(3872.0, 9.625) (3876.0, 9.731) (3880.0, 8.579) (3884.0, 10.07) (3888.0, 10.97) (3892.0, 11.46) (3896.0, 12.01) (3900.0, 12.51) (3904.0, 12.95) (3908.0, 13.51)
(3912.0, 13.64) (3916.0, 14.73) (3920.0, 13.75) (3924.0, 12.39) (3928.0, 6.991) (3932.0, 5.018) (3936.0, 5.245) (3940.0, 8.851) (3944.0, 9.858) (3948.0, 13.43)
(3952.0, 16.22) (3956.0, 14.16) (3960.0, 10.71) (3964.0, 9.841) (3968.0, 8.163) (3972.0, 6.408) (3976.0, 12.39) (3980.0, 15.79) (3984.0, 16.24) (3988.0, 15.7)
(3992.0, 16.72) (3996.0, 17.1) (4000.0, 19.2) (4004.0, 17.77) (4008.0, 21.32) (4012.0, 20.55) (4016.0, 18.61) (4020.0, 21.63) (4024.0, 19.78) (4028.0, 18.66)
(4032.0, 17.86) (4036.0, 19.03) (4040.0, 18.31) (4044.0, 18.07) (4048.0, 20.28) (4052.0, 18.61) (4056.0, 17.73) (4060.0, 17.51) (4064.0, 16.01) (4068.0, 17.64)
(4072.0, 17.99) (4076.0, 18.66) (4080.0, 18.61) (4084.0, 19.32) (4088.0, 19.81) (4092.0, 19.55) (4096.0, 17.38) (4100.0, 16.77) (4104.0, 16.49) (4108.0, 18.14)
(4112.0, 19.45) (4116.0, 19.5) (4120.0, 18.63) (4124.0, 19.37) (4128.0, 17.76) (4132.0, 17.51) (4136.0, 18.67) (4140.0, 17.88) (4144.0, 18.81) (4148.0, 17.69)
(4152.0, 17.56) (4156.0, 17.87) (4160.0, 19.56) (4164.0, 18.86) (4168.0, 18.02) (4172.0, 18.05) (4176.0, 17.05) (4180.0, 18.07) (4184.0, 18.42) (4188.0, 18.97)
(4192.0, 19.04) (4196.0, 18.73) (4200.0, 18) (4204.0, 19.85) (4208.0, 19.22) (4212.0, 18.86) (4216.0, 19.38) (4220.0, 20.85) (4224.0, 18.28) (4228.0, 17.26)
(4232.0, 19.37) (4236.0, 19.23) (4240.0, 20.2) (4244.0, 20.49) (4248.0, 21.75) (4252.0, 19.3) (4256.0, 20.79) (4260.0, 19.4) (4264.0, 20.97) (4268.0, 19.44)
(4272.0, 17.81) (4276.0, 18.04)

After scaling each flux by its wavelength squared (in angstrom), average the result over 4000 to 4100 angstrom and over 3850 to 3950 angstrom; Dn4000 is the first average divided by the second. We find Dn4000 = 1.89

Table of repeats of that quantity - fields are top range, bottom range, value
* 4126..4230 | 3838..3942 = 2.03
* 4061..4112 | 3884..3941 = 1.79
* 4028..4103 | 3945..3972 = 1.67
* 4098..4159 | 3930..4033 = 1.34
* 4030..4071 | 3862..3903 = 1.83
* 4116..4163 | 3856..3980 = 1.88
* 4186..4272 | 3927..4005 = 1.80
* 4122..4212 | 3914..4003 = 1.66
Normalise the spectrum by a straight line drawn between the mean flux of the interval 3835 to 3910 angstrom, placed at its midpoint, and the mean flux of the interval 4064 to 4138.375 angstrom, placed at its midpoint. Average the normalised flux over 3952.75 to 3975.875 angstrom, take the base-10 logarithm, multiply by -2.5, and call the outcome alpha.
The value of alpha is 0.30 mag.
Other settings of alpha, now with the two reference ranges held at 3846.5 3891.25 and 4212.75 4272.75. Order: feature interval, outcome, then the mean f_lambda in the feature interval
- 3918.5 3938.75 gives 0.33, 8.56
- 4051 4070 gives -0.17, 17.4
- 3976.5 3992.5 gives -0.20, 15.7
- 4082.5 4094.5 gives -0.23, 19.5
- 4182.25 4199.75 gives -0.02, 18.7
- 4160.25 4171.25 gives -0.05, 18.6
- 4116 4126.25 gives -0.15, 19.1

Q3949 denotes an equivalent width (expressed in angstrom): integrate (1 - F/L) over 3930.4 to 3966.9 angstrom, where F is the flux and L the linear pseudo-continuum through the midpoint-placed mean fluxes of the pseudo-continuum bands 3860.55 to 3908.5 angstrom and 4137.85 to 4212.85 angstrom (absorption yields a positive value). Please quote 6.7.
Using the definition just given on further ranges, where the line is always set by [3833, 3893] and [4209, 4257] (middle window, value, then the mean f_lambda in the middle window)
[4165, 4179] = 0.2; 17.8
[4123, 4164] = -2.3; 18.3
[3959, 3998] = 0.3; 13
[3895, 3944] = 2.1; 10.9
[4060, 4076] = -2.2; 17.4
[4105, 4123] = -2.5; 18.8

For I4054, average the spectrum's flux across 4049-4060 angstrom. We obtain 18.2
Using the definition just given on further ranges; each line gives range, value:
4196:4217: 19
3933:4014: 13.7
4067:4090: 18.7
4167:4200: 18.3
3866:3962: 11.2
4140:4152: 18.1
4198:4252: 19.4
